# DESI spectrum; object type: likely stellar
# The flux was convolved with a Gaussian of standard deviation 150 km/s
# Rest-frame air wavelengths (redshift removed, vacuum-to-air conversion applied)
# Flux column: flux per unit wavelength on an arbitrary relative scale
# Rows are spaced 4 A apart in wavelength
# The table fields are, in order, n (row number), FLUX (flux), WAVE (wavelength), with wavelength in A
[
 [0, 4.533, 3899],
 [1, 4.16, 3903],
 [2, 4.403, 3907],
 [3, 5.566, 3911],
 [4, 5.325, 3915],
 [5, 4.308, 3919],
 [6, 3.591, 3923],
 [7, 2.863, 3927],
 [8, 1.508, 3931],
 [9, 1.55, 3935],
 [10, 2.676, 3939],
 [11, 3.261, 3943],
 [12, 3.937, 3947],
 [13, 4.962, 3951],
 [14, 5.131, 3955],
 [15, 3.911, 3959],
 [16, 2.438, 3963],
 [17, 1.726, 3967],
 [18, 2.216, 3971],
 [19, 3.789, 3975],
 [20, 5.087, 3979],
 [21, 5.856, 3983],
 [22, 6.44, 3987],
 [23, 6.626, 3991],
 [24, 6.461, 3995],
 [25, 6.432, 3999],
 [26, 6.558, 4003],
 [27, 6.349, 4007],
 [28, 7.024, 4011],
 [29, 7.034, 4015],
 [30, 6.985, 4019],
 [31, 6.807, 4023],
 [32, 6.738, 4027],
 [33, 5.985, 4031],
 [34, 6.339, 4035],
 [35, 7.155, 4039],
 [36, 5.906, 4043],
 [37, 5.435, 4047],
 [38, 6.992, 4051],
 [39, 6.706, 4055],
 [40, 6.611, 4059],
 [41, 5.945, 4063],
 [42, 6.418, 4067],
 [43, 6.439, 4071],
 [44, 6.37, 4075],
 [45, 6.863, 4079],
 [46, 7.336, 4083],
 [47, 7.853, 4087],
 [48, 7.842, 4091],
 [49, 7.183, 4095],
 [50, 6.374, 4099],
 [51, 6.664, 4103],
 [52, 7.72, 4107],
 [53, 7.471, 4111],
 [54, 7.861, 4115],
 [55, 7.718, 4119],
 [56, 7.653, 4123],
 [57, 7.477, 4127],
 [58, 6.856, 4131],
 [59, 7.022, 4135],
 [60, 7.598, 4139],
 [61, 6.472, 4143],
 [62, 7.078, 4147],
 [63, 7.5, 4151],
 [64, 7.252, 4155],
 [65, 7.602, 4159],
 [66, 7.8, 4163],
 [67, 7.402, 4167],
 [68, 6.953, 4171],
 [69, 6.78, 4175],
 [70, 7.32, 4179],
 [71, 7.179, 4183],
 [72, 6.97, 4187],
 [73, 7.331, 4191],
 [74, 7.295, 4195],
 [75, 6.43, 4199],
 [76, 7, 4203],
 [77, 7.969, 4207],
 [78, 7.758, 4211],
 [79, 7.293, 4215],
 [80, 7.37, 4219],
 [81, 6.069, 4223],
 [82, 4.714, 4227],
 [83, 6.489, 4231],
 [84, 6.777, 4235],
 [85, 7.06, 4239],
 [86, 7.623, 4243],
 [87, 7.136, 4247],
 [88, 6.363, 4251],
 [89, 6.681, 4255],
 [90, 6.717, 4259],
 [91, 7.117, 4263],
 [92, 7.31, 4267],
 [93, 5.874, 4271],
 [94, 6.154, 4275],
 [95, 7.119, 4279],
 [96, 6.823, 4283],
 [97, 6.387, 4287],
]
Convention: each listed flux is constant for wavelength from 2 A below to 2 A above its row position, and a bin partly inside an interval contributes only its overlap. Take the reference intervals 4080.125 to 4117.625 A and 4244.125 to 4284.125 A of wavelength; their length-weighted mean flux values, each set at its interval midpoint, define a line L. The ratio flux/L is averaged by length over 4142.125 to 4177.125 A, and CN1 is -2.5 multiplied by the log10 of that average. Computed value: -0.01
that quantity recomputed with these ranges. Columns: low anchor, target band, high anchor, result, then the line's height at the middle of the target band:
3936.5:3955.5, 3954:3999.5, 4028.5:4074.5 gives 0.01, 4.57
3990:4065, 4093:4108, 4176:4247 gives -0.04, 6.71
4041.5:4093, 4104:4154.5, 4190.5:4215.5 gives -0.06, 6.96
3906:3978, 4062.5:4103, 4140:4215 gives -0.20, 5.74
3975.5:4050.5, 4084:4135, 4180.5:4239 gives -0.12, 6.63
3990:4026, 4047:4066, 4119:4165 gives 0.08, 6.92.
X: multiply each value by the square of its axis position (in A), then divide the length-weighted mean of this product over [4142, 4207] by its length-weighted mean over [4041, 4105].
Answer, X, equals 1.13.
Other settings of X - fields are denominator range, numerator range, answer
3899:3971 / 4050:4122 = 2.11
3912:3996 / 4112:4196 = 2.02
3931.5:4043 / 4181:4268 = 1.51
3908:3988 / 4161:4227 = 2.12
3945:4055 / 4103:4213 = 1.41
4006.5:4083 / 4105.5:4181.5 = 1.17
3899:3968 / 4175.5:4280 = 2.17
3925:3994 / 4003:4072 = 1.78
